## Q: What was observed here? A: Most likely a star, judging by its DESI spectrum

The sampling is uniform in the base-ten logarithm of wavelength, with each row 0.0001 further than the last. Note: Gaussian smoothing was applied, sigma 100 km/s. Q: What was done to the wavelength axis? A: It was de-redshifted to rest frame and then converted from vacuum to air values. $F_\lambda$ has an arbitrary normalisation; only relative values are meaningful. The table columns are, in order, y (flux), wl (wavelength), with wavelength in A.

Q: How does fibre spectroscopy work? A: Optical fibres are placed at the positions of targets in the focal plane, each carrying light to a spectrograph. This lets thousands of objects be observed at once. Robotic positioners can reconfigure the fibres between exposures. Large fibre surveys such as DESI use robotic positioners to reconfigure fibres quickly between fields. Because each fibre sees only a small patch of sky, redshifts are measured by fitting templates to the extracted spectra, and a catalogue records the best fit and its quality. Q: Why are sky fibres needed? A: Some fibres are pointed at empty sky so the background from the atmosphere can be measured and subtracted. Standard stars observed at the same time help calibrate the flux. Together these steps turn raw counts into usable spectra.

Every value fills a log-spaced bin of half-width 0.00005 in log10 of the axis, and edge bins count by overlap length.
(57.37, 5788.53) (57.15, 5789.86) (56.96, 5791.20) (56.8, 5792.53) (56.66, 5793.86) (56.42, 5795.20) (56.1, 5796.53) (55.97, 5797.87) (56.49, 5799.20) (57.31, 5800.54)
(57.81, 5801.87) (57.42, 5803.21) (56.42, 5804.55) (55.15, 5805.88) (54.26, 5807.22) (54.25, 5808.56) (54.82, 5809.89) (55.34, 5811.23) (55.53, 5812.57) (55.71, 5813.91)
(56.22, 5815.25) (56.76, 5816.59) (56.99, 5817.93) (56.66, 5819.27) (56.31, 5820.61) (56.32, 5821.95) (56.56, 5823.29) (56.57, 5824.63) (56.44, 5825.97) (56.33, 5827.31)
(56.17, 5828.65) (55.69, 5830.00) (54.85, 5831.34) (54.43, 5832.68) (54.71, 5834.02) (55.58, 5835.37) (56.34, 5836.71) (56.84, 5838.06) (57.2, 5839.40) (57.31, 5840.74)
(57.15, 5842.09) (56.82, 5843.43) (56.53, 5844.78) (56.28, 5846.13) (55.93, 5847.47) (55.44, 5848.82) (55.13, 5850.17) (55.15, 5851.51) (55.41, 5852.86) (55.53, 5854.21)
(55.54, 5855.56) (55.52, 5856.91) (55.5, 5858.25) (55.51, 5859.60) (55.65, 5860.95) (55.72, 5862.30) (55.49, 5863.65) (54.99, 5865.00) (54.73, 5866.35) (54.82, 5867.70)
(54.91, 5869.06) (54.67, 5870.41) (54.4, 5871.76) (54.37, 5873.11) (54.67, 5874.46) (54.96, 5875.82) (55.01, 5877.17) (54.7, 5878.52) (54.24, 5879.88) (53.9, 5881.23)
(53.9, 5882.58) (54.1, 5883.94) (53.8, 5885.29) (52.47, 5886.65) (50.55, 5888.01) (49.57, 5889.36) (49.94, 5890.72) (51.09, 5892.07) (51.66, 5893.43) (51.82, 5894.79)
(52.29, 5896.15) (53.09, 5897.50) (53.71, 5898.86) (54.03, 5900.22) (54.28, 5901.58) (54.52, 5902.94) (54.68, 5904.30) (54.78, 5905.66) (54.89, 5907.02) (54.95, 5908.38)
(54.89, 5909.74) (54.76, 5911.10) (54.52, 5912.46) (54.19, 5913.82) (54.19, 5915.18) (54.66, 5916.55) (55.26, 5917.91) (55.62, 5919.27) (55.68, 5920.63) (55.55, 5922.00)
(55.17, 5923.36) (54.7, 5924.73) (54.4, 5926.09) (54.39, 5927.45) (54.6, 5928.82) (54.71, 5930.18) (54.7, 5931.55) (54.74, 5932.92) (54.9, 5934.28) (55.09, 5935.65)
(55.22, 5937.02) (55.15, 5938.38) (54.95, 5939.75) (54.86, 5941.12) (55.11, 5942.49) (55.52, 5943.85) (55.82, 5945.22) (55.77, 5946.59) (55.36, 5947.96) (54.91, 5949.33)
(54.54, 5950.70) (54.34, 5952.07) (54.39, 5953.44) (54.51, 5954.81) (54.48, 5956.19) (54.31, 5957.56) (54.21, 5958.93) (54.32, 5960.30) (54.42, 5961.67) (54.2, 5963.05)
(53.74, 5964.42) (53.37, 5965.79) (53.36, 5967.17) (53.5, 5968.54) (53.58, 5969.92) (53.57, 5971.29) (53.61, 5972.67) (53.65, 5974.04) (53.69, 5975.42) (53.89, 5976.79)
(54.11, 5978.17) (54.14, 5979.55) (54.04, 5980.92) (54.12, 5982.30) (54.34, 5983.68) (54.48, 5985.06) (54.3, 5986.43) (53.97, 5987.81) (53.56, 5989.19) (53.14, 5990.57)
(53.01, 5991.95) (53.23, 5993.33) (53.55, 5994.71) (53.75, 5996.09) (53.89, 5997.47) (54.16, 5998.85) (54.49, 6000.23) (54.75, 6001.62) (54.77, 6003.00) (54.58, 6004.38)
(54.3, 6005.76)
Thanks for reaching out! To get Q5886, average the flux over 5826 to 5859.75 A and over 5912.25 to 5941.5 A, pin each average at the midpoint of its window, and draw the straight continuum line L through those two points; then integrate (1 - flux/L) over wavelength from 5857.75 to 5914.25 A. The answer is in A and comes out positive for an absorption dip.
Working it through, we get 1.44 A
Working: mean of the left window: 55.9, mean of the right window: 54.9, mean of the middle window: 54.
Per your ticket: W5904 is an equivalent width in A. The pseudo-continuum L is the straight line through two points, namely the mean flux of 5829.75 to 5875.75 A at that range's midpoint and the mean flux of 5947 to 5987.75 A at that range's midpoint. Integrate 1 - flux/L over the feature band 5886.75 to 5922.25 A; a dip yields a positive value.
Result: 0.83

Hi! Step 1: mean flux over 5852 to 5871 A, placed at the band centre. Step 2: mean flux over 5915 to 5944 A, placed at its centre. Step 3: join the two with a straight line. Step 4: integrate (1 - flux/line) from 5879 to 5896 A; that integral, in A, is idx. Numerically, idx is 0.9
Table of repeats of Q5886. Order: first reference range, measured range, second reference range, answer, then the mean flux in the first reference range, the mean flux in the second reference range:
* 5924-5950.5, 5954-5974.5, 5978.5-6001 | 0.19 A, 55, 53.9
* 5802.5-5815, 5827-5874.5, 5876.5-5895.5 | -1.49 A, 55.4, 52.6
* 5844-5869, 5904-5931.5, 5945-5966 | 0.03 A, 55.5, 54.5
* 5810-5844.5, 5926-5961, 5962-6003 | -0.25 A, 56.2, 53.8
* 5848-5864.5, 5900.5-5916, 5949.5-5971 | 0.05 A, 55.5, 54.1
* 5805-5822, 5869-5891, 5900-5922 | 0.60 A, 55.7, 54.8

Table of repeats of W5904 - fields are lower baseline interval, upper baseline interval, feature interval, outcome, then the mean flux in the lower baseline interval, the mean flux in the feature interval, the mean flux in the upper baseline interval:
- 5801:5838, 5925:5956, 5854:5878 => 0.2 A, 55.9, 55.1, 54.9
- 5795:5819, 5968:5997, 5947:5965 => -0.1 A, 56.1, 54.5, 53.8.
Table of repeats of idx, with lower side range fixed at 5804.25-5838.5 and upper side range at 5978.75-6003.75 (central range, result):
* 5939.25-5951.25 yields -0.2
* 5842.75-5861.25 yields -0.1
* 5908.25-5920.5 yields 0.0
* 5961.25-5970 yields 0.1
